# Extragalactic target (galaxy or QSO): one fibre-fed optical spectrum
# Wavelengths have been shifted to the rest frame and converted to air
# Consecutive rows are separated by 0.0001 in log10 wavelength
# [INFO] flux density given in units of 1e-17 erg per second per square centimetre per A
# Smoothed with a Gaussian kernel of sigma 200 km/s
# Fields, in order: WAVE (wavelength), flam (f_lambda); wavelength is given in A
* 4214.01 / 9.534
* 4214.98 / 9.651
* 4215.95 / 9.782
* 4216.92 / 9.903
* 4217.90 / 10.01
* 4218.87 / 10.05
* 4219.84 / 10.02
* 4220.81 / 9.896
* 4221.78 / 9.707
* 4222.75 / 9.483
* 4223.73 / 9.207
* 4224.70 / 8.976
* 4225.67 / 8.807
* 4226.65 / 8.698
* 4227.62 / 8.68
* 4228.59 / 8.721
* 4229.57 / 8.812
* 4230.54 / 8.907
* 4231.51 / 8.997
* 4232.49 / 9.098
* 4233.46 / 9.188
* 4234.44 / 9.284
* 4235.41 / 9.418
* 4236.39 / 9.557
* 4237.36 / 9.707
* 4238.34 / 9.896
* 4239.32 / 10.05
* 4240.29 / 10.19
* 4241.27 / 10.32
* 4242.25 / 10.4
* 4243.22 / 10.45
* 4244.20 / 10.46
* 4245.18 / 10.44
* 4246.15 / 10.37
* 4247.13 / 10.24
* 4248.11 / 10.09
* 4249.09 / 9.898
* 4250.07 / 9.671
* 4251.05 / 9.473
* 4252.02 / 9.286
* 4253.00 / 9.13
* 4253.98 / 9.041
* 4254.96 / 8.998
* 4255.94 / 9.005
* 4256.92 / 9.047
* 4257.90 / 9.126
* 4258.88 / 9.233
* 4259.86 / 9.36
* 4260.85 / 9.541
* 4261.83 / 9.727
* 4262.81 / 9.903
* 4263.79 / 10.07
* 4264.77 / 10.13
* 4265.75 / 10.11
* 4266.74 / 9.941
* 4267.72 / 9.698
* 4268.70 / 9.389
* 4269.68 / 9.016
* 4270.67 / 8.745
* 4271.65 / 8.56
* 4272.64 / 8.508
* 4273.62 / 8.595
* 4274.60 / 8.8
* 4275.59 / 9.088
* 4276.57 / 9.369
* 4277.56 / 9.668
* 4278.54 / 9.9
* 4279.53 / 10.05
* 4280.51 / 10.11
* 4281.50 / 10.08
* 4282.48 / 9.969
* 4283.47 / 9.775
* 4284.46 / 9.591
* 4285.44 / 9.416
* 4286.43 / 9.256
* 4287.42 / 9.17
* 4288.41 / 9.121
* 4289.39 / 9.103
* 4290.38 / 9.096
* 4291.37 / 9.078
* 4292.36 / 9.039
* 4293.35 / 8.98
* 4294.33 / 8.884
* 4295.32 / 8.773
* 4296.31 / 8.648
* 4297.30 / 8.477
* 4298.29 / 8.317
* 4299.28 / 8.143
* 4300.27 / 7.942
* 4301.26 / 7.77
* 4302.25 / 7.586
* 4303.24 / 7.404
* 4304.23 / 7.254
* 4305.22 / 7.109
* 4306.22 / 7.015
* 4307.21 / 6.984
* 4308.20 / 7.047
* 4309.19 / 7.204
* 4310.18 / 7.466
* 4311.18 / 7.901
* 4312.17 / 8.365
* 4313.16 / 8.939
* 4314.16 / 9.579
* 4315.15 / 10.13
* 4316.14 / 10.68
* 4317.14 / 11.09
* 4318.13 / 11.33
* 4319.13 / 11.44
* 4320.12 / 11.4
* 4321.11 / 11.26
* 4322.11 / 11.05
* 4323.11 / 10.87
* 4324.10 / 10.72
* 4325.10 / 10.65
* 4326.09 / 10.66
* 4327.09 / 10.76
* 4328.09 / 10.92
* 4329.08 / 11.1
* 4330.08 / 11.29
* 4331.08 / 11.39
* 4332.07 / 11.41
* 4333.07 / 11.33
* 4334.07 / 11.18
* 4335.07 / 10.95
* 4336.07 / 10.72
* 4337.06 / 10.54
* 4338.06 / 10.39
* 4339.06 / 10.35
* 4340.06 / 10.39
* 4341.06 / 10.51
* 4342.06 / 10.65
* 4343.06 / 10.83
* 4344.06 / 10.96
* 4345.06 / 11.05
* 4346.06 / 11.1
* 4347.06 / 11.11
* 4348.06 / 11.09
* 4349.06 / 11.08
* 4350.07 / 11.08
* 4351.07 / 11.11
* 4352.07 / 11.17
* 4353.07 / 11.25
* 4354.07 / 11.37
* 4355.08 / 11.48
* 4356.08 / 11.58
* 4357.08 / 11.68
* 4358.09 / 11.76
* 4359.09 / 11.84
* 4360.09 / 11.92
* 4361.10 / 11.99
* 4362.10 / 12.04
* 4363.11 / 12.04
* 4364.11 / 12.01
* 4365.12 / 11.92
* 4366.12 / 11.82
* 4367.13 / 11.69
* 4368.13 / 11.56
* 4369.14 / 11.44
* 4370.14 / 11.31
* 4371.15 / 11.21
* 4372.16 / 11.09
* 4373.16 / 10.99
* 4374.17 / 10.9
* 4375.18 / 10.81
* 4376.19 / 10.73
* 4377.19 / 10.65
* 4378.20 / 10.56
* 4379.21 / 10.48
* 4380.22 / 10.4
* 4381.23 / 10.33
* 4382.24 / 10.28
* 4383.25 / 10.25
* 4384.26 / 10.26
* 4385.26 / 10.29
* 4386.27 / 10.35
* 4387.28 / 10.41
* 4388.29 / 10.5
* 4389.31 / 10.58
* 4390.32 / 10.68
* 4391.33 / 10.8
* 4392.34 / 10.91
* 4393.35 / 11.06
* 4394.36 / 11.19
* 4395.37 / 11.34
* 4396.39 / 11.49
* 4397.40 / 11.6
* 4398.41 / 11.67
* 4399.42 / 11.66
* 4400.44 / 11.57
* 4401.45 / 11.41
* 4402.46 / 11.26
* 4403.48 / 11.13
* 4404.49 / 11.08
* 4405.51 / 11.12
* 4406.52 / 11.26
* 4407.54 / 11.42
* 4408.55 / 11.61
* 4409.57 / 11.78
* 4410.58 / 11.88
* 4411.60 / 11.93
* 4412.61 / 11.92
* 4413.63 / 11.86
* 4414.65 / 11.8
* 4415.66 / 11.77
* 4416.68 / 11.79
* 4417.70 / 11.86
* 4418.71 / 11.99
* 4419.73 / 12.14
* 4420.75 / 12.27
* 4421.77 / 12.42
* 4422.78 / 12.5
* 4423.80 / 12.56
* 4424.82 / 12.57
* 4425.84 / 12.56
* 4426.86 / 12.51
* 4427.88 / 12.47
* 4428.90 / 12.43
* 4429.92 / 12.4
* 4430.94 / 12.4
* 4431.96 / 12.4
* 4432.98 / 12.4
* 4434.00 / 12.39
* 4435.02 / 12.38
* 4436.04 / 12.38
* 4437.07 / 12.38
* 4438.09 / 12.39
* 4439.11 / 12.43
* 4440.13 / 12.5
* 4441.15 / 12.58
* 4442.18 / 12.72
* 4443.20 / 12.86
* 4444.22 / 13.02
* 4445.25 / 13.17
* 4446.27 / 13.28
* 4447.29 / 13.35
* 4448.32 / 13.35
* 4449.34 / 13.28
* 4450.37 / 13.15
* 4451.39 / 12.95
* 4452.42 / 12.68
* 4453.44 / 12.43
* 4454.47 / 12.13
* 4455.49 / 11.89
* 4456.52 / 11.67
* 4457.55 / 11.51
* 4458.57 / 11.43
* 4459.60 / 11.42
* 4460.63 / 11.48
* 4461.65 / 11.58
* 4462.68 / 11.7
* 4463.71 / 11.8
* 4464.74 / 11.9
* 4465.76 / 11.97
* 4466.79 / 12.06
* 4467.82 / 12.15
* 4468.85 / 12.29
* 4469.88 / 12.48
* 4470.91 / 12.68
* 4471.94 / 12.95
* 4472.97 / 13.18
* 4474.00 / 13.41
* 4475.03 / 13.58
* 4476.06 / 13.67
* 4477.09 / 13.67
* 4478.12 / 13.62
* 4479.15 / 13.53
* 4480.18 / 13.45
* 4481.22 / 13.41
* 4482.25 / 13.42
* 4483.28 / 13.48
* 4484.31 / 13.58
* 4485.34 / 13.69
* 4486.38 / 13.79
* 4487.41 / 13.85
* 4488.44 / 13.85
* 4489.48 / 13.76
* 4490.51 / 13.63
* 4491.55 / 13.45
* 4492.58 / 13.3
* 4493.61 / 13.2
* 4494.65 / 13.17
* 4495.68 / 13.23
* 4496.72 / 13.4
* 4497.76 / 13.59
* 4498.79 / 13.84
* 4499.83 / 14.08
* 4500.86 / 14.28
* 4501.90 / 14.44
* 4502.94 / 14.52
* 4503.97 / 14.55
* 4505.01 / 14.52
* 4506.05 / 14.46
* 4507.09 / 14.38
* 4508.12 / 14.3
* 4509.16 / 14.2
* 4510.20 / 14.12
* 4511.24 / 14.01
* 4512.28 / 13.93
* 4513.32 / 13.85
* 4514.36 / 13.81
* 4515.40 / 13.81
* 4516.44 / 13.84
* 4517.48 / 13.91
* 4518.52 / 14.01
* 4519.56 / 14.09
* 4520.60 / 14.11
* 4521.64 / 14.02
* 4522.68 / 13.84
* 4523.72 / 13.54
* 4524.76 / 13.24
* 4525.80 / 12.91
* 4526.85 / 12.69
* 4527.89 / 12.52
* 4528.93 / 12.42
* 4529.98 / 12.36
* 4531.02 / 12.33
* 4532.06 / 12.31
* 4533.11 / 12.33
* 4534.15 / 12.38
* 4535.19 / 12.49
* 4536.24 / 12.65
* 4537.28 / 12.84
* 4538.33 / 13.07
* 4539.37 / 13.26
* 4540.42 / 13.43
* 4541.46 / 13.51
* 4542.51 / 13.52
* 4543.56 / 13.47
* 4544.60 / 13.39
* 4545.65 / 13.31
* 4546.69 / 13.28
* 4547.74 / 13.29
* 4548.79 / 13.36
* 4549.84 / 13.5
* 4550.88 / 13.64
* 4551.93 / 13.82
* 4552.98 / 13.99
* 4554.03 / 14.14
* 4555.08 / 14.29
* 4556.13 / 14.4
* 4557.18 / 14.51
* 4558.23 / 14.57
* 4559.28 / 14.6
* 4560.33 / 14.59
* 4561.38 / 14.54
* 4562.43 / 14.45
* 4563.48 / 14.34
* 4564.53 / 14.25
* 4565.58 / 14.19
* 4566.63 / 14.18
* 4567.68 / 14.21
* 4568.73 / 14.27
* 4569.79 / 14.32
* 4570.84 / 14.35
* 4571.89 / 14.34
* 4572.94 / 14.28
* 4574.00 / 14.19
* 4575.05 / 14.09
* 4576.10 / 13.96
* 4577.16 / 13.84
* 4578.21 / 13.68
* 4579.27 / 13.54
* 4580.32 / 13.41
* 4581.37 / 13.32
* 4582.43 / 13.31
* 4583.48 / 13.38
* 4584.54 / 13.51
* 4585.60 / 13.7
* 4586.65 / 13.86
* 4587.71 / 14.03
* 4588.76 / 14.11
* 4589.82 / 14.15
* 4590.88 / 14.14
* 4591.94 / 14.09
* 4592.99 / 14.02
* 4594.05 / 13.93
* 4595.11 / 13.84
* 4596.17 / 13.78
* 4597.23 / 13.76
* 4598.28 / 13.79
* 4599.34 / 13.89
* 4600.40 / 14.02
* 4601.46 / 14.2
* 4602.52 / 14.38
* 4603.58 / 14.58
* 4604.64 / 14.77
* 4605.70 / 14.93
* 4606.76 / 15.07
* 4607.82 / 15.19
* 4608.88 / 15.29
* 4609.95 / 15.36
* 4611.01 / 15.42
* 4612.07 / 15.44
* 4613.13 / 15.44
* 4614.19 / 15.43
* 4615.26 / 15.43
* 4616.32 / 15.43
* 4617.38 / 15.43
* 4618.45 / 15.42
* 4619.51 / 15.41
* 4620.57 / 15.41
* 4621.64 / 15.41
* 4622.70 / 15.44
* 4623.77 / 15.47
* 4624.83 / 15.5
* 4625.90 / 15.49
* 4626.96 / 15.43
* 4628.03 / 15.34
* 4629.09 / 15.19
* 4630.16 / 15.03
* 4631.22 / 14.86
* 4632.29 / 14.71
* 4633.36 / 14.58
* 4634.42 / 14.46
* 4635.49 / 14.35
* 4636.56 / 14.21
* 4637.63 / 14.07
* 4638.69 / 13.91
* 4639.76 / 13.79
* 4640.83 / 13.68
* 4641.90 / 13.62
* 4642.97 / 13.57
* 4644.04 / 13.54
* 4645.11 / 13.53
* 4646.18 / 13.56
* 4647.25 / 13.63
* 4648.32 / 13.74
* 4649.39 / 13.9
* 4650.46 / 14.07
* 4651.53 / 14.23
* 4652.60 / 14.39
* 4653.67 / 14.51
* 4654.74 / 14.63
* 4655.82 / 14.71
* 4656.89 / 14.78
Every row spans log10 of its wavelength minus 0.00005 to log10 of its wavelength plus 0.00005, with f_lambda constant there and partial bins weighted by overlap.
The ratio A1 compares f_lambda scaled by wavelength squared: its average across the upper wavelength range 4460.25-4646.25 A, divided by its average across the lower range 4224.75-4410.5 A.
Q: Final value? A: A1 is 1.5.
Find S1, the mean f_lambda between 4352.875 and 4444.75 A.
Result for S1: 11.6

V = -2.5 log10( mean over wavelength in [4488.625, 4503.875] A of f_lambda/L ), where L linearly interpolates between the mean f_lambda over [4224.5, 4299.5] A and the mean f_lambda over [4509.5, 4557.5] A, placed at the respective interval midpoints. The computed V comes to -0.07 mag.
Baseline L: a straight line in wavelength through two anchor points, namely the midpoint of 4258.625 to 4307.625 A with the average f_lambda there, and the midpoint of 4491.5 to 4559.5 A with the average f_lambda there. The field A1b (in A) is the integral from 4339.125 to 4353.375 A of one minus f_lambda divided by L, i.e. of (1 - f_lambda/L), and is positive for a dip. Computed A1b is -1.0 A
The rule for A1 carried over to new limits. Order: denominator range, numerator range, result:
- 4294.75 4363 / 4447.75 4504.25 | 1.37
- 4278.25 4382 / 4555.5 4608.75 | 1.55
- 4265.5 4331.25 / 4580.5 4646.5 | 1.79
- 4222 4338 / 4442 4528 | 1.53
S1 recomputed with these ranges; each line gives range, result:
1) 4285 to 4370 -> 10.2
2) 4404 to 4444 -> 12.2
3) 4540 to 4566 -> 13.9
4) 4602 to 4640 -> 15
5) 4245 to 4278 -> 9.44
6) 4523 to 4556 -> 13.2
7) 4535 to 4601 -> 13.8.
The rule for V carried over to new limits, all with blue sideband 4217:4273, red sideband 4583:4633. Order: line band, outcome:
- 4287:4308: 0.24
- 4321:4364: -0.02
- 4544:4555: 0.02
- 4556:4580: -0.01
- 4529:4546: 0.07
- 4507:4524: -0.05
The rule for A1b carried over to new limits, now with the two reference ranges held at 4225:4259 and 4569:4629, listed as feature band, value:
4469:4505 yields -1.76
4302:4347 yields 2.86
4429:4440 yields -0.17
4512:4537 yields 0.47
